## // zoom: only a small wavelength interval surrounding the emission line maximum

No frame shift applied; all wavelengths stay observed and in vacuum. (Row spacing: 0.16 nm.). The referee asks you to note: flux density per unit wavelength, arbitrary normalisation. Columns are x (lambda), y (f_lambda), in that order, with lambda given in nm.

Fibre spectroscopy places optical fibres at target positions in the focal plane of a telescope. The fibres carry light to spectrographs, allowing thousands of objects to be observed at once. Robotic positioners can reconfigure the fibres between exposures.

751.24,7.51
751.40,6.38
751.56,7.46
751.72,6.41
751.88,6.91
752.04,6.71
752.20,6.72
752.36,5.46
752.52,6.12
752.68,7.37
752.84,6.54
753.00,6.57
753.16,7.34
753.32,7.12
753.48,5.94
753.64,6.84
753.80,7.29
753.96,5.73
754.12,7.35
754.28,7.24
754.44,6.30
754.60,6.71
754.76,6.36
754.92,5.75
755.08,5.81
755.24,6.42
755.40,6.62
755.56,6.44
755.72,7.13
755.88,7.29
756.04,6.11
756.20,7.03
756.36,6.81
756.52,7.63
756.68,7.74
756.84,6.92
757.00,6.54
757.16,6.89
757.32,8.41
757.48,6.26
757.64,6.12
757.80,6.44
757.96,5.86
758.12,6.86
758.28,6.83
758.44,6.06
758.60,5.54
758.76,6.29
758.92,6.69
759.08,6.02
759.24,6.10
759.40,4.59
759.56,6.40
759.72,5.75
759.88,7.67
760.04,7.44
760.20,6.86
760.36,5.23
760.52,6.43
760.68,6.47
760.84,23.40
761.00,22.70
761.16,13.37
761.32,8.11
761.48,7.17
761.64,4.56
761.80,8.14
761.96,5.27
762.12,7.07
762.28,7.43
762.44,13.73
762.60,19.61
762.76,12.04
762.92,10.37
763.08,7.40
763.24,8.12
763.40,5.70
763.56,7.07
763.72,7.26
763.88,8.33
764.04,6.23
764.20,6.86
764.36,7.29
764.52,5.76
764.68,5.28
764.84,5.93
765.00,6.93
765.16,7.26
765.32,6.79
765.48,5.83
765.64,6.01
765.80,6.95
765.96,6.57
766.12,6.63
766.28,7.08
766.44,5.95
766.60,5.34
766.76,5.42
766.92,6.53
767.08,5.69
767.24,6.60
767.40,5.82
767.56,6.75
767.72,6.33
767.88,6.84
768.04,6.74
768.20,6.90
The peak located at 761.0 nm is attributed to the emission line [S II]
